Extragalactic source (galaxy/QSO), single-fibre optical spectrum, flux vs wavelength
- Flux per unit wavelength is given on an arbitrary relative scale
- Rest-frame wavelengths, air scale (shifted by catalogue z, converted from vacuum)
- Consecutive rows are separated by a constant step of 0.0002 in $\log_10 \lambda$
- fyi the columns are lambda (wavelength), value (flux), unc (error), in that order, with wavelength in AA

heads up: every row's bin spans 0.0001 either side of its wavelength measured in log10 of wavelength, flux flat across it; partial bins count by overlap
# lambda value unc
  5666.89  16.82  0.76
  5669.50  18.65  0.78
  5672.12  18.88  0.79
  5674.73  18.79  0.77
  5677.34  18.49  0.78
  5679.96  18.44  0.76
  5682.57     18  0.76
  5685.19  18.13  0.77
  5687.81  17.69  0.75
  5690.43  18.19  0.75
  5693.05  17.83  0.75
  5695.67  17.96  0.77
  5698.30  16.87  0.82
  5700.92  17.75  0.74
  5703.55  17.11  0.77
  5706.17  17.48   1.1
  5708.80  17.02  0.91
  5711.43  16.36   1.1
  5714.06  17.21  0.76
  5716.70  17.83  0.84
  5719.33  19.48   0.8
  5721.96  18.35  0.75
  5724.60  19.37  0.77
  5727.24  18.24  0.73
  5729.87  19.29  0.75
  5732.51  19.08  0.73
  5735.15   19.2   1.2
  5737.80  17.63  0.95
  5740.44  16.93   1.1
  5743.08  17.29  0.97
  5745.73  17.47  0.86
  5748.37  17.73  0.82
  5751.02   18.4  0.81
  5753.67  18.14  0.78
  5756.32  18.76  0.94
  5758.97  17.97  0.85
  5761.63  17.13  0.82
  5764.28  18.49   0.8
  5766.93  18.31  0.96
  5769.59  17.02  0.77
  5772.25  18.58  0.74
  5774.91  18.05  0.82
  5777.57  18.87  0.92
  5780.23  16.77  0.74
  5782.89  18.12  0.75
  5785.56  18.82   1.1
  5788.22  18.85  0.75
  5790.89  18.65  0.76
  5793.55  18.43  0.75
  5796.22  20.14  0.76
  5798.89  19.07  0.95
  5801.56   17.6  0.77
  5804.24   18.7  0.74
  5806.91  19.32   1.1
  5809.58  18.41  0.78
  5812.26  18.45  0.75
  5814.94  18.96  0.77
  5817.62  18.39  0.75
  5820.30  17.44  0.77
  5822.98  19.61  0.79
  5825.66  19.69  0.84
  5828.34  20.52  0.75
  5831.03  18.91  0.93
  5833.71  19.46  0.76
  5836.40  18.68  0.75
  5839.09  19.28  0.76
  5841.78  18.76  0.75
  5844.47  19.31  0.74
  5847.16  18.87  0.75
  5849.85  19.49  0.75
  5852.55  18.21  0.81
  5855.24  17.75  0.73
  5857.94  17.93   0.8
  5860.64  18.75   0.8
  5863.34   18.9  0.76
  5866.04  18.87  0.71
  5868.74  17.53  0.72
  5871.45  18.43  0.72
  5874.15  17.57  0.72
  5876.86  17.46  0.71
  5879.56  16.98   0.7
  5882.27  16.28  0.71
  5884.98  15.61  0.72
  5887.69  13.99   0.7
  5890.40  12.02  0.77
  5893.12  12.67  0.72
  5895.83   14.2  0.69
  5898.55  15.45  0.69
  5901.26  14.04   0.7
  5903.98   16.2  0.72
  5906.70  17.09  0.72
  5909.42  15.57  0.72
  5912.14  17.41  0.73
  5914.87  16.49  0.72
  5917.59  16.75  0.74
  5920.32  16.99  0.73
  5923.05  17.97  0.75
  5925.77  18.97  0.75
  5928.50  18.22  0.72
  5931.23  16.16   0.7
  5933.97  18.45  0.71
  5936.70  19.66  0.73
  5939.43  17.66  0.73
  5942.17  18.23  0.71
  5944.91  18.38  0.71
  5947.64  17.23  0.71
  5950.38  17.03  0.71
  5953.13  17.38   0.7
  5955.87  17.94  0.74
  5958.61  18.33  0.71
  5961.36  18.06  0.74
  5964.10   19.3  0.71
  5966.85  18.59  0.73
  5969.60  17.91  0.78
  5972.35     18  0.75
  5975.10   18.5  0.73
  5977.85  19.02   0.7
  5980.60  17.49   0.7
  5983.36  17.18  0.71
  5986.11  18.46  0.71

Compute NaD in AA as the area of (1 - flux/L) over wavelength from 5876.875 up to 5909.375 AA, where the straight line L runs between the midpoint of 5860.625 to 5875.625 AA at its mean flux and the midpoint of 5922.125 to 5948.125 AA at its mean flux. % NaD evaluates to 5.6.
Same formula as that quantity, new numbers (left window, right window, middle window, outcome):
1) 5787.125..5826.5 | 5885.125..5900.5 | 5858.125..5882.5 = -4.5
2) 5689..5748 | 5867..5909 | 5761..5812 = -4.1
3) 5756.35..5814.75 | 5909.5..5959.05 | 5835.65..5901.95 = 3.3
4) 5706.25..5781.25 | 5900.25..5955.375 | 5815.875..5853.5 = -2.9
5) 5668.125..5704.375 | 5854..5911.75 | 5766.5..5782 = -0.6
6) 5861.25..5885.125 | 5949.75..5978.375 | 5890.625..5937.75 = 3.7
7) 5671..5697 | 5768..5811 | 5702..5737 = 0.3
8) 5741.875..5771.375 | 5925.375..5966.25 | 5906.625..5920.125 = 1.0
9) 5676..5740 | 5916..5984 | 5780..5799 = -0.7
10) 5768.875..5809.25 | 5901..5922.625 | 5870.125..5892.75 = 1.5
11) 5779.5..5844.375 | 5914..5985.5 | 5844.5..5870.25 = 0.0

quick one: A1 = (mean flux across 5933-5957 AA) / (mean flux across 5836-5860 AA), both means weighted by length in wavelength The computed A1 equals 1.0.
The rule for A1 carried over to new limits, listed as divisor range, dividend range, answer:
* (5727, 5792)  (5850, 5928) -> 0.92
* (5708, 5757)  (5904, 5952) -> 0.97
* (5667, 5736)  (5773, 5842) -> 1.04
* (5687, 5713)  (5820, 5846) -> 1.10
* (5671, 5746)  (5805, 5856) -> 1.05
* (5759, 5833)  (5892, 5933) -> 0.88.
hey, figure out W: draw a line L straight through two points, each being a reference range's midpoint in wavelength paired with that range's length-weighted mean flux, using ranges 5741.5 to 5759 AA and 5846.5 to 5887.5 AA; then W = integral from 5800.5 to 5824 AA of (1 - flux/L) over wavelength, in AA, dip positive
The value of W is -0.89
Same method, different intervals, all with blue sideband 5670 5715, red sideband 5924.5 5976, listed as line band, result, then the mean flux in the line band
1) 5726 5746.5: -0.36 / 18.2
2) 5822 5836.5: -1.28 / 19.5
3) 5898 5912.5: 1.73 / 15.9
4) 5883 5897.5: 3.36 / 13.8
